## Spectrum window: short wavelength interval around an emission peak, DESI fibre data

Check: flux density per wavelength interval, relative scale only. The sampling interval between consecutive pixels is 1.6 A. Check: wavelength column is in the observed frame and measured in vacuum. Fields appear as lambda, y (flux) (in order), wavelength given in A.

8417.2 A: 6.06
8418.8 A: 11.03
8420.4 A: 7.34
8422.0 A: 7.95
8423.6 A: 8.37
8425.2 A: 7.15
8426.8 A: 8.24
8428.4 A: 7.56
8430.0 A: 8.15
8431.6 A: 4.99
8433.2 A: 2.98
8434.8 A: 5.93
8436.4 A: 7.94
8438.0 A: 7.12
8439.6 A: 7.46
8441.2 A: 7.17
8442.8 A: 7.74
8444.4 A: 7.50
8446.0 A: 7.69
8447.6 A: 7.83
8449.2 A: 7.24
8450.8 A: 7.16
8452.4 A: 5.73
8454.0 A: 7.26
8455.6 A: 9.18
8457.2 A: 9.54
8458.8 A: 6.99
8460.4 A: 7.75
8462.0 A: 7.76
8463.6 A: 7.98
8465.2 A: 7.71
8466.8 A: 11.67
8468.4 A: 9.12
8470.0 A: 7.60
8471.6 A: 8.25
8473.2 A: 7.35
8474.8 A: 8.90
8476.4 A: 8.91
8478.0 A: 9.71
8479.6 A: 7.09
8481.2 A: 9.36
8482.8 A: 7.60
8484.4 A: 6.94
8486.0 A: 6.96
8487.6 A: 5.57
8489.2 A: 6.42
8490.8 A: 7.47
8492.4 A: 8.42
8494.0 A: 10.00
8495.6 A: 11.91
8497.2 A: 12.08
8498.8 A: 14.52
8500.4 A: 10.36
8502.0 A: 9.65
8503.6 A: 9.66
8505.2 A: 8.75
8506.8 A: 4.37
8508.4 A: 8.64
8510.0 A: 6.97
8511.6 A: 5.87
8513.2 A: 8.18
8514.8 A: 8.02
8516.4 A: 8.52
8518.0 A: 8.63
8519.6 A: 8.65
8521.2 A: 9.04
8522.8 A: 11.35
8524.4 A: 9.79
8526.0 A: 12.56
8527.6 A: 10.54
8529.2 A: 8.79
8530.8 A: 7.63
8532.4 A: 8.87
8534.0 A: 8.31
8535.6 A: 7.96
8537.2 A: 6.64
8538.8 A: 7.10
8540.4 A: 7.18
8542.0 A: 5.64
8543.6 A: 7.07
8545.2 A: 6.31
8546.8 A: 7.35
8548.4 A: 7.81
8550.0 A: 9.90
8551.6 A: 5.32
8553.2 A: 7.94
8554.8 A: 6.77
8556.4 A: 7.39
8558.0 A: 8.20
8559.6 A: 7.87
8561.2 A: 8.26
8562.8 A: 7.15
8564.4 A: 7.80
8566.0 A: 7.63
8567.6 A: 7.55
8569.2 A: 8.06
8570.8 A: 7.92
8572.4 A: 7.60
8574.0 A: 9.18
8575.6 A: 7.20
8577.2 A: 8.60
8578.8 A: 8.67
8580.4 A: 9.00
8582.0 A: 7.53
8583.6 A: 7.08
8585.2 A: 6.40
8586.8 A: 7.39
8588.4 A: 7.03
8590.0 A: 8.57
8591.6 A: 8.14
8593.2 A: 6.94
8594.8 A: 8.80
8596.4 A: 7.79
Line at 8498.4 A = H-alpha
